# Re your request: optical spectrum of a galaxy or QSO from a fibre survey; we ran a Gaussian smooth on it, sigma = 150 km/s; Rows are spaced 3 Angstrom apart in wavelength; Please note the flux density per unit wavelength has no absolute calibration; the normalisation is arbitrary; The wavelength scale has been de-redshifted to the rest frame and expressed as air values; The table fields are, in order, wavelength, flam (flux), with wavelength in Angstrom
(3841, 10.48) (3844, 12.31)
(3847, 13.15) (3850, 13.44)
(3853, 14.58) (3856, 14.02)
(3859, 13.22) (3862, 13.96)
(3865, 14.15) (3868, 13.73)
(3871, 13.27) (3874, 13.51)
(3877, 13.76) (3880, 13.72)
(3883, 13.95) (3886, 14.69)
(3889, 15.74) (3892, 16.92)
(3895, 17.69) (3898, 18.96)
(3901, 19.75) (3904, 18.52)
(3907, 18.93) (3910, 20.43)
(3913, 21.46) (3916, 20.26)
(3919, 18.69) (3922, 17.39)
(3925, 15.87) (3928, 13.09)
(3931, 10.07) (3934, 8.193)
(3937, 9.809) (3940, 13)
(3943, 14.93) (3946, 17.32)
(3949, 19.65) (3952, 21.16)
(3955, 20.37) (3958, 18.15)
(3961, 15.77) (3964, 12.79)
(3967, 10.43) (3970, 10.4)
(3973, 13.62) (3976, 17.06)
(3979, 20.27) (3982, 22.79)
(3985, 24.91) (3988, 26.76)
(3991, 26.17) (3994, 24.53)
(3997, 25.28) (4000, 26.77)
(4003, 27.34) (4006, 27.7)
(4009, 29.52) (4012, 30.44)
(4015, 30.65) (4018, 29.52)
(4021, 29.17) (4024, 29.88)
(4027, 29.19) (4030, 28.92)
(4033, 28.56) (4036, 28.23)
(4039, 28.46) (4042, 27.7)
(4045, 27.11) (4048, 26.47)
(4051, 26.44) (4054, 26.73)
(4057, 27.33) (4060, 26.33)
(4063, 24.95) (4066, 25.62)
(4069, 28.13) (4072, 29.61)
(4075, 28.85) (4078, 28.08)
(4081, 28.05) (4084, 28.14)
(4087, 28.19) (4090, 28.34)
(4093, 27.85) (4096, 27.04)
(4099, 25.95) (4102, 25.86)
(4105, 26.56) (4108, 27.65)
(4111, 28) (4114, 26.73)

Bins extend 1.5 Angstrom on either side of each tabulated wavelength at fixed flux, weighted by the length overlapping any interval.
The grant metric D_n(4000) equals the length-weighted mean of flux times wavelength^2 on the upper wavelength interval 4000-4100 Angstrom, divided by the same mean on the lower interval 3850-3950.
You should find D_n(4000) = 1.95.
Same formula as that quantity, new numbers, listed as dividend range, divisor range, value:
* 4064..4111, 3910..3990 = 1.75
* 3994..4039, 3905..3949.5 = 1.88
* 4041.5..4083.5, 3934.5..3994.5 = 1.61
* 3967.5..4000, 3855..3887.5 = 1.62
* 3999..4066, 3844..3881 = 2.24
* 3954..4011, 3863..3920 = 1.33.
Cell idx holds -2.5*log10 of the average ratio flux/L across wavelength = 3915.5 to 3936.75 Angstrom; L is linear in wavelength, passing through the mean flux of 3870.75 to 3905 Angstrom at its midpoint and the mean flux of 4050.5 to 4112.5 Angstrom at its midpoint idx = 0.26 mag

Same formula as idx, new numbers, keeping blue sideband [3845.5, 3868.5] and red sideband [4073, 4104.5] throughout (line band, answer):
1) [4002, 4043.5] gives -0.22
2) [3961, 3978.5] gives 0.45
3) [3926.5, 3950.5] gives 0.38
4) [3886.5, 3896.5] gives -0.05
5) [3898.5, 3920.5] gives -0.16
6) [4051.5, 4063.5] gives -0.03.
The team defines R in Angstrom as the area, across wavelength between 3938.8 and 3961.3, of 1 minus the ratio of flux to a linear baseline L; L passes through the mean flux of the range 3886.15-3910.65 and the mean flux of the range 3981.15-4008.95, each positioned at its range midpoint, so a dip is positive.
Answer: 4.7 Angstrom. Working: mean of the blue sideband 18.1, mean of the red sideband 26.1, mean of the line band 17.7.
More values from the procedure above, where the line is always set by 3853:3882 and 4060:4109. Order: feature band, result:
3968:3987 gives 2.3 Angstrom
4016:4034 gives -4.3 Angstrom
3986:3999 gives -2.5 Angstrom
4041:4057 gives -1.1 Angstrom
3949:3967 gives 2.0 Angstrom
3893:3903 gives -1.9 Angstrom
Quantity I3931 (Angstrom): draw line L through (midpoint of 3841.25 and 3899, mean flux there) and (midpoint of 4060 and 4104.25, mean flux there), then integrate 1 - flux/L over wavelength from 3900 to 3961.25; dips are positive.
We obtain 3.9 Angstrom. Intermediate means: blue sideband 14.3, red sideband 27.4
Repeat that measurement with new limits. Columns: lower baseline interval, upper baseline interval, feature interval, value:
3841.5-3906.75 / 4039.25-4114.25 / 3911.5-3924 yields -1.24 Angstrom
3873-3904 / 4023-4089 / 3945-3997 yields 6.53 Angstrom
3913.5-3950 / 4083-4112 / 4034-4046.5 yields -2.63 Angstrom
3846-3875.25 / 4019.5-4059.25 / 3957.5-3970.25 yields 4.92 Angstrom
